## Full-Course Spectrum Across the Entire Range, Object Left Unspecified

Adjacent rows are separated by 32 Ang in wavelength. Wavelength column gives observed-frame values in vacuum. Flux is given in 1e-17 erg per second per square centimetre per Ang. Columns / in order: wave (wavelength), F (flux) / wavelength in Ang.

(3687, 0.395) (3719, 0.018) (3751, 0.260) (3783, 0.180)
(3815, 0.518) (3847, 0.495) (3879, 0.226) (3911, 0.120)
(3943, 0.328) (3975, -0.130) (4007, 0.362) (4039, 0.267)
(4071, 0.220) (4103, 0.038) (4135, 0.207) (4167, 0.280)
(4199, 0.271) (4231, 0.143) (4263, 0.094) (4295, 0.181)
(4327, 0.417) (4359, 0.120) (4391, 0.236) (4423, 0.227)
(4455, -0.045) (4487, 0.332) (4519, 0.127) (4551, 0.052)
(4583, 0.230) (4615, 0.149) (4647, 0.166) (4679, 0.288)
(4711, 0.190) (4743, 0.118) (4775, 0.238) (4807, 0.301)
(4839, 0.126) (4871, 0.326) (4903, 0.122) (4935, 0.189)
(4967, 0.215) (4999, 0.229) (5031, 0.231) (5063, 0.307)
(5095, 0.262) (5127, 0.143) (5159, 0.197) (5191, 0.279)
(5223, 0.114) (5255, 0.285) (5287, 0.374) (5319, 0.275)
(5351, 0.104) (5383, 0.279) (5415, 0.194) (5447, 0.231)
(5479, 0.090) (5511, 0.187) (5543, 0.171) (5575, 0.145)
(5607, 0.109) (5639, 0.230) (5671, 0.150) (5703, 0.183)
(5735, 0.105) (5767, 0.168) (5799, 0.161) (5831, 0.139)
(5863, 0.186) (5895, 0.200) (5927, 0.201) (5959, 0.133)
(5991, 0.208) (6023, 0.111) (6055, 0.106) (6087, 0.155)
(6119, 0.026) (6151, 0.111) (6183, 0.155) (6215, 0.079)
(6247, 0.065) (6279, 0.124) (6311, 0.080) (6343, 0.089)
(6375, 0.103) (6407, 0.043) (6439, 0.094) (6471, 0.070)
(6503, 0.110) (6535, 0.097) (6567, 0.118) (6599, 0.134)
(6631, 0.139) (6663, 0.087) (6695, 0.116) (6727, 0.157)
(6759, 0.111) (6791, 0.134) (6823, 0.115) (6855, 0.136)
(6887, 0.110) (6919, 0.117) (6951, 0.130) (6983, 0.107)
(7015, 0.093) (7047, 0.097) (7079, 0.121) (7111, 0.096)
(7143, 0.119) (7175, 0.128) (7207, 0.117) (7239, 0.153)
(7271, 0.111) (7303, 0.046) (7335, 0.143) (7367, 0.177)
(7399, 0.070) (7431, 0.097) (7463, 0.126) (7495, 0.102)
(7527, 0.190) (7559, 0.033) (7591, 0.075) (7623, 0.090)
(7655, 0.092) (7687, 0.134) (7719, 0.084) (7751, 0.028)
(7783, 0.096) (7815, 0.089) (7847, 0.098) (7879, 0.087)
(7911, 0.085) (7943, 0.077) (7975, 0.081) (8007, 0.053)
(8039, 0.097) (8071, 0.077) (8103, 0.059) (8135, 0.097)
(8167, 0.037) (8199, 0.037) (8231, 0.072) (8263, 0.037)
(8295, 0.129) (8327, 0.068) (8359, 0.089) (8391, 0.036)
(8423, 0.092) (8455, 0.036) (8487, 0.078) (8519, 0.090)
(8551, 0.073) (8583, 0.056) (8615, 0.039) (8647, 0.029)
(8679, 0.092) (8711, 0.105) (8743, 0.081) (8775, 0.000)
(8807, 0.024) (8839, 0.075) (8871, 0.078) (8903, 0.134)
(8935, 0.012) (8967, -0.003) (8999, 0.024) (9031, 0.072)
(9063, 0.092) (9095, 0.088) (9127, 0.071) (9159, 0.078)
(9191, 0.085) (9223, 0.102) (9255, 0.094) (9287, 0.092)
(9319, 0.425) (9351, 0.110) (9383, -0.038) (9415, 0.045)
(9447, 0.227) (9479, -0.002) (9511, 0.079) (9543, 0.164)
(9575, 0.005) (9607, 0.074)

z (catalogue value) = 1.497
